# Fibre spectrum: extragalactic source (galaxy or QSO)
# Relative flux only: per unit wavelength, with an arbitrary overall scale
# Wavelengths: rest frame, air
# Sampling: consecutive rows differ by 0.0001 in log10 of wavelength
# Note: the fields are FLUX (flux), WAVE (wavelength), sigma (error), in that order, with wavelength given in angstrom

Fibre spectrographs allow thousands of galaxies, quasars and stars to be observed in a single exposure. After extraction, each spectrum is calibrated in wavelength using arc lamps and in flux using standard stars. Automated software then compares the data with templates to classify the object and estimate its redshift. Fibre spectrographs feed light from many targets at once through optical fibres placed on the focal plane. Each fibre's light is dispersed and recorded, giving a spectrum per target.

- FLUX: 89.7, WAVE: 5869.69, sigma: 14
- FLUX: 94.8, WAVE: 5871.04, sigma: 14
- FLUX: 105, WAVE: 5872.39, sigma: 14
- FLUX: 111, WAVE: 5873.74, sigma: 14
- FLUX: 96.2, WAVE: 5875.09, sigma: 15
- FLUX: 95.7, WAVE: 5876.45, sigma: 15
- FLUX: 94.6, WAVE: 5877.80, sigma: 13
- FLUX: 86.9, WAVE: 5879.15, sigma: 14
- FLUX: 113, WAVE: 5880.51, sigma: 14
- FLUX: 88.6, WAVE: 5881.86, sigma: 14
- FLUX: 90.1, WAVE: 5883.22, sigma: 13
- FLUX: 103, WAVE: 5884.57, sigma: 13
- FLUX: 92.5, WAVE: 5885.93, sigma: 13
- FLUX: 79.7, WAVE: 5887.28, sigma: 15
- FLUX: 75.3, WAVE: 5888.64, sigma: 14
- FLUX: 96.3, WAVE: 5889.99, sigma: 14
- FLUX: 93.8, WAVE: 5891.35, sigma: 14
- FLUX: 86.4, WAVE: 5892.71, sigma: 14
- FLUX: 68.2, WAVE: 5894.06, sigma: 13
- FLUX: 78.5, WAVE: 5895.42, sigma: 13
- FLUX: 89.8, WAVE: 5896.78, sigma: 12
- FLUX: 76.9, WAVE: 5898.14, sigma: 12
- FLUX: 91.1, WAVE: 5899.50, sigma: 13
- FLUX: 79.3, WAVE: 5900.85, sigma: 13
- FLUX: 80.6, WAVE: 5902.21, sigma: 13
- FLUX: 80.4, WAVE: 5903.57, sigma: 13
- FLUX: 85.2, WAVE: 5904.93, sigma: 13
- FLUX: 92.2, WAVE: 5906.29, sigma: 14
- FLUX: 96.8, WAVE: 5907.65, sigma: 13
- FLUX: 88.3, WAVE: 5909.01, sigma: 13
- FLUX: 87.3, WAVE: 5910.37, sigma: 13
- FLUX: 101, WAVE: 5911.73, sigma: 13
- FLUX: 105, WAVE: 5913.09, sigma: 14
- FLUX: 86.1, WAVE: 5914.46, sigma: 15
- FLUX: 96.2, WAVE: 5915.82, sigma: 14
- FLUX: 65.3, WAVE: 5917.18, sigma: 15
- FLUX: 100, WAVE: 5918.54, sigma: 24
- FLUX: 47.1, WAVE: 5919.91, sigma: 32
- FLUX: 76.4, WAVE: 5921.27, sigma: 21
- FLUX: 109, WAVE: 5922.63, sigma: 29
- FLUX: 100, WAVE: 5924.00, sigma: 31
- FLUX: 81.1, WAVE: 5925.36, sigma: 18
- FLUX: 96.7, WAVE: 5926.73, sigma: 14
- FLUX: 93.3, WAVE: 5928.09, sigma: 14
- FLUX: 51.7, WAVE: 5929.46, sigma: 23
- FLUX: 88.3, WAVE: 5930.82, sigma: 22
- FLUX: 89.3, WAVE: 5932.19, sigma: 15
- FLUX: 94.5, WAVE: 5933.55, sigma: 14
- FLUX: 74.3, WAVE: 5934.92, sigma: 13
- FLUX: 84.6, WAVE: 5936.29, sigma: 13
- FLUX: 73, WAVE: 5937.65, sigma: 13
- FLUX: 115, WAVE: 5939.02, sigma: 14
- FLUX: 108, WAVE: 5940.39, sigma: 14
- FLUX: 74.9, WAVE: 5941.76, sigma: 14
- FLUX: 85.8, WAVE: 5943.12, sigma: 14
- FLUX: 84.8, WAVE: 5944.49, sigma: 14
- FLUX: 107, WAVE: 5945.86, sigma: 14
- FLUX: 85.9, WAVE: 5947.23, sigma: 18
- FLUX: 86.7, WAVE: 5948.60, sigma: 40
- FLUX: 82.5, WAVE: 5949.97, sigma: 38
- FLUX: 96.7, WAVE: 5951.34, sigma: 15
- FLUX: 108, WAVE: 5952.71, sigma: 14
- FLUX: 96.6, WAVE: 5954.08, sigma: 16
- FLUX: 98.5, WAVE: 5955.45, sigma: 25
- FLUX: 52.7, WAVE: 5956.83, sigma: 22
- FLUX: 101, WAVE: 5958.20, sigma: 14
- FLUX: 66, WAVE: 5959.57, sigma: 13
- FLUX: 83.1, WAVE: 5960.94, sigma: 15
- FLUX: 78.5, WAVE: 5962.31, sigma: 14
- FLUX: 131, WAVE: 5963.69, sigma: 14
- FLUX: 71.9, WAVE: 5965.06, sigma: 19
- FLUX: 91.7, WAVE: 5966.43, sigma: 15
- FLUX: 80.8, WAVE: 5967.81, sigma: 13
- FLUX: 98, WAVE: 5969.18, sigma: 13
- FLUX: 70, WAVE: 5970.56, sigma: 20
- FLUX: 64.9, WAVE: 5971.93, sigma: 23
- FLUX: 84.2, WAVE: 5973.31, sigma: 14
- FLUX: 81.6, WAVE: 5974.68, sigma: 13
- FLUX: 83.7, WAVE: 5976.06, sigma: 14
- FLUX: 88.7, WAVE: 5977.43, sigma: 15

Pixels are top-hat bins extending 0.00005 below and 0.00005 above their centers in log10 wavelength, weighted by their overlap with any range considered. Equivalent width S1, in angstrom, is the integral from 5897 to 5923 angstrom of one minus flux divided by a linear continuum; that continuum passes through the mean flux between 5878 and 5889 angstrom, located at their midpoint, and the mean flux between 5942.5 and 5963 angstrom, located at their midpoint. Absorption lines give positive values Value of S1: 1.1 angstrom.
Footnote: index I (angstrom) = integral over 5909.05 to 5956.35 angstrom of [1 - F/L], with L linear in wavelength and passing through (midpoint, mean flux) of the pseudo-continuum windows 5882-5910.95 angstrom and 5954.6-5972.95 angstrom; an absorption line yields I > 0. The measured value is -2.2 angstrom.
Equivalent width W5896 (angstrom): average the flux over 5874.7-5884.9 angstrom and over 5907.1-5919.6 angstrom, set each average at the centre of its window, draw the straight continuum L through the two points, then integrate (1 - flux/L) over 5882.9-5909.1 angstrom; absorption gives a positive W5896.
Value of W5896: 2.0 angstrom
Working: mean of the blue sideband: 95.7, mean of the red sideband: 90.4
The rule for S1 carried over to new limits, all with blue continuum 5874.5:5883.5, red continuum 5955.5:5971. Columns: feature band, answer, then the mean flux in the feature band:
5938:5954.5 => -1.3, 93.9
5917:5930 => 1.0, 83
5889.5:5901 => 1.1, 84.5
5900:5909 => 0.6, 86.1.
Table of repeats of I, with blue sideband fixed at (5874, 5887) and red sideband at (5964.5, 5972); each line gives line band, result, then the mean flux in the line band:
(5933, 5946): -0.6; 89.4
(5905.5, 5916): -0.4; 93.9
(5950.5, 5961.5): -0.6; 87.8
